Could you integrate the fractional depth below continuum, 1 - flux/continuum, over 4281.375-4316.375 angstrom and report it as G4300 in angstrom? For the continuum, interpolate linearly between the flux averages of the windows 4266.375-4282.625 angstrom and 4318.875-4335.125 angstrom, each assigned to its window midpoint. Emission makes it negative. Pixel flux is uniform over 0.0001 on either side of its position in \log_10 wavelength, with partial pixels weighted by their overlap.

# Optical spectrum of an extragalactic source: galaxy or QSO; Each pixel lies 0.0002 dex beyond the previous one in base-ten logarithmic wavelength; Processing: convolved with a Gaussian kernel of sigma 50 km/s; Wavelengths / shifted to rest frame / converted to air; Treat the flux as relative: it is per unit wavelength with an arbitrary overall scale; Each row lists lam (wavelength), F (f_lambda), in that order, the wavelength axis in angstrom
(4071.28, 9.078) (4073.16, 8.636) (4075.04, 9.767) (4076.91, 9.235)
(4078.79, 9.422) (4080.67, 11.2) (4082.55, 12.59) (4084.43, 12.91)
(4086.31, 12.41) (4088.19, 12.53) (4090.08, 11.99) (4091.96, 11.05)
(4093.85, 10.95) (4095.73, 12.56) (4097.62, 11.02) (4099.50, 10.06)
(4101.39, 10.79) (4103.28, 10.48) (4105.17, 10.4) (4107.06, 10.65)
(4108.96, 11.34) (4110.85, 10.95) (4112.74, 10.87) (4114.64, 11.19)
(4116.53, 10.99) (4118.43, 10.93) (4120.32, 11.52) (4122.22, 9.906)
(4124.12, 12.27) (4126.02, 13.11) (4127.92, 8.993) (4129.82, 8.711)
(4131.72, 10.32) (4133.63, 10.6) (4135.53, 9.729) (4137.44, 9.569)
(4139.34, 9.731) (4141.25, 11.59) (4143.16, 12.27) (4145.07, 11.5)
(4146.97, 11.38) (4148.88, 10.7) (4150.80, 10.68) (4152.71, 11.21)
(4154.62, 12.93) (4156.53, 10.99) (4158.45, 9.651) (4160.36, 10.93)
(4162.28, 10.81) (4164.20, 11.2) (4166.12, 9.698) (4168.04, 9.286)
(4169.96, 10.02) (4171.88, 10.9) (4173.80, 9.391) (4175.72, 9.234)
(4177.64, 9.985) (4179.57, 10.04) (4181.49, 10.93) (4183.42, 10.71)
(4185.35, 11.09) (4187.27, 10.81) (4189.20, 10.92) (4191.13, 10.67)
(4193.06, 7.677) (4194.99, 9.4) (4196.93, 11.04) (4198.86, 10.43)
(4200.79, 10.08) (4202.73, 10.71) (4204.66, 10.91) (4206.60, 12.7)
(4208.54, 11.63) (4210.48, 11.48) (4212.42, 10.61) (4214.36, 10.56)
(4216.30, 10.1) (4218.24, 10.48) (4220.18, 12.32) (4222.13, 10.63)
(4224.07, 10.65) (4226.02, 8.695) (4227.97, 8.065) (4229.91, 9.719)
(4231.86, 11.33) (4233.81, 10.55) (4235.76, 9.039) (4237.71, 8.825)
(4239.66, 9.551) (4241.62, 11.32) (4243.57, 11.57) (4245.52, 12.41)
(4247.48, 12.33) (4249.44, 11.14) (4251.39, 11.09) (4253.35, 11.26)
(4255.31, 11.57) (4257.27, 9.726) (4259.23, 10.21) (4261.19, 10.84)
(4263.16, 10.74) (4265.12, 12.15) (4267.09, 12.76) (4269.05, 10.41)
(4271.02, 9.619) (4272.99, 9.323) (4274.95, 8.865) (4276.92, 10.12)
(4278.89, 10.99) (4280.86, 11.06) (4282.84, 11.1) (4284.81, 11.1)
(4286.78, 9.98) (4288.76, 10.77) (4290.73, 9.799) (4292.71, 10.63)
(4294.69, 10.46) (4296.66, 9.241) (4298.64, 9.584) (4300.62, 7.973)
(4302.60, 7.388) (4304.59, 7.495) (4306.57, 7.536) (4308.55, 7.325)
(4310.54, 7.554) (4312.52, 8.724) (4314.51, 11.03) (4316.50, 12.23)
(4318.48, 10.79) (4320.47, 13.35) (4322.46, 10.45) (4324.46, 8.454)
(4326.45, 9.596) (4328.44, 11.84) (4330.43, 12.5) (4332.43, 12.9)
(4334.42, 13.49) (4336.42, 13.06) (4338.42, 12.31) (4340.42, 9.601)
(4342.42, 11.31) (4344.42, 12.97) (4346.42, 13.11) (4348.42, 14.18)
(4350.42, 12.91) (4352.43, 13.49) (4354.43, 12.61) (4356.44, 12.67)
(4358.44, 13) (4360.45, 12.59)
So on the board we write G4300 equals 4.9 angstrom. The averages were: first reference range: 10.4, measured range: 9.37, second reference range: 11.5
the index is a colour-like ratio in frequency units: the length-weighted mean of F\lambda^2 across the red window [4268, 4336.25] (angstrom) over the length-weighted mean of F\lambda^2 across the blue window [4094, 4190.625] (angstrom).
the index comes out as 1.0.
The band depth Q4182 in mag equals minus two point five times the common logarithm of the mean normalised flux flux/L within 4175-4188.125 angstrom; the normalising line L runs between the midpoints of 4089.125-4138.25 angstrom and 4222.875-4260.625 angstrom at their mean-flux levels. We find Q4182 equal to 0.02 mag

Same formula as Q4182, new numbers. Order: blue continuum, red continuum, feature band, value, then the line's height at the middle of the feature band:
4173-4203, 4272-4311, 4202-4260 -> -0.09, 9.88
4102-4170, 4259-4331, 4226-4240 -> 0.09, 10.4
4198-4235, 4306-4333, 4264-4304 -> 0.03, 10.4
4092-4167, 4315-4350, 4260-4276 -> 0.10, 11.6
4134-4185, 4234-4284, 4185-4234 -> 0.02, 10.7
